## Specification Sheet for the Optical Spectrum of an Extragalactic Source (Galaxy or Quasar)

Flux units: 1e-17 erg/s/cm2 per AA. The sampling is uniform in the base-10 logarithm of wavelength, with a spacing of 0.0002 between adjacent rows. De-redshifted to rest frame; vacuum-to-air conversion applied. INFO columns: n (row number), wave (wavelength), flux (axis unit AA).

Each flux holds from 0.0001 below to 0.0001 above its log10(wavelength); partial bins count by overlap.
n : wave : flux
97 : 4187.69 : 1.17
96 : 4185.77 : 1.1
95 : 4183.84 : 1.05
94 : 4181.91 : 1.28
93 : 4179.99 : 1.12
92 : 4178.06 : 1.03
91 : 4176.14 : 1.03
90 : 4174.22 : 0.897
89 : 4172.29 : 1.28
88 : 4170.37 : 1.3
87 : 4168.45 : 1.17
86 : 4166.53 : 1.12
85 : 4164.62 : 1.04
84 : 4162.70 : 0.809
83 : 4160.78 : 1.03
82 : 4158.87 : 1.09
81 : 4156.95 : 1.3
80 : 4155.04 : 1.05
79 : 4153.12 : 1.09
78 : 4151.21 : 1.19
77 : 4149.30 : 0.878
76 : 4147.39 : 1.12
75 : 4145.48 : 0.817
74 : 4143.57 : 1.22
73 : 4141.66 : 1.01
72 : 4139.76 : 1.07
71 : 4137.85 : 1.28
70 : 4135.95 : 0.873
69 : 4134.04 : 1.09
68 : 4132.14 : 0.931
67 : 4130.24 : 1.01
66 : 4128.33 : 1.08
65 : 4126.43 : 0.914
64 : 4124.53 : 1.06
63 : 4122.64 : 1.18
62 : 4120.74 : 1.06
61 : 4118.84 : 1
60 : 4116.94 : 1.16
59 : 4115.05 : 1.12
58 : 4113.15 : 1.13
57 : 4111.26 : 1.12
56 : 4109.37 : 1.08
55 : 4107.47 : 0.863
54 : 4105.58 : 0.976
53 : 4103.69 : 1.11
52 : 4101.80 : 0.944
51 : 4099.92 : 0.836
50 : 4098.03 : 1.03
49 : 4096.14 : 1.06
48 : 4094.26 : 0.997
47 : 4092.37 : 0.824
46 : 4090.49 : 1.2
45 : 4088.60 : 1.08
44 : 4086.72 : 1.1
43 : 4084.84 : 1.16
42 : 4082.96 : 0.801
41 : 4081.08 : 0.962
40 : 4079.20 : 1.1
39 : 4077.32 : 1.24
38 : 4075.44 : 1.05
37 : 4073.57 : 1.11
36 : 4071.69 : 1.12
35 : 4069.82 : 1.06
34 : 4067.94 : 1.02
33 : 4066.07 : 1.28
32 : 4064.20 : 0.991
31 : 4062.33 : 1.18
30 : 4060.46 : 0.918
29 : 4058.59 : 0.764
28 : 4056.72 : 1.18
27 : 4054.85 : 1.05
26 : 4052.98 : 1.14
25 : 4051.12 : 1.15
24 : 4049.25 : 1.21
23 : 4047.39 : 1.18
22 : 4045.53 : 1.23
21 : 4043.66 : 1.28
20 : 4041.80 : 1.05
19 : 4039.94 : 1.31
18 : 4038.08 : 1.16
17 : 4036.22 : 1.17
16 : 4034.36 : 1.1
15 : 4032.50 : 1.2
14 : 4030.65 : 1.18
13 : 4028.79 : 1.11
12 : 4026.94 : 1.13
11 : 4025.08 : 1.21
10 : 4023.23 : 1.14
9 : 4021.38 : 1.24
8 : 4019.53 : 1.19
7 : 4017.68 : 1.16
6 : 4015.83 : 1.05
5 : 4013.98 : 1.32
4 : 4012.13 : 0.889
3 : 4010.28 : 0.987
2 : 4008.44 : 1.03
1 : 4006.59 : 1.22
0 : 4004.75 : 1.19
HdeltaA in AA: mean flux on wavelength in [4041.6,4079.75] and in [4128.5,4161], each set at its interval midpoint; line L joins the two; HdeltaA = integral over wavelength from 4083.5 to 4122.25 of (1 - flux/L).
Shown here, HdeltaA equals 1.6 AA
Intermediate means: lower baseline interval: 1.11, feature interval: 1.04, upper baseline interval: 1.06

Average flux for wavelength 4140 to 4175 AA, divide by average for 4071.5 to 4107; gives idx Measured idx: 1.04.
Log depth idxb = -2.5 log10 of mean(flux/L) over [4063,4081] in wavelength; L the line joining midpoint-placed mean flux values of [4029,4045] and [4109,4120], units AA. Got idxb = 0.04 mag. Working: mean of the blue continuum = 1.18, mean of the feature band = 1.1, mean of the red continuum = 1.1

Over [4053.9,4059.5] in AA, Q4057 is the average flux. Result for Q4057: 0.998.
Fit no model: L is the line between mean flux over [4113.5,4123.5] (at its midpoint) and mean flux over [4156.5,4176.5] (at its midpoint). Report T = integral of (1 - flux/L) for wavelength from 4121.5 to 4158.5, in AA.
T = 1.3 AA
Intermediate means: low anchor 1.1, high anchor 1.09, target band 1.06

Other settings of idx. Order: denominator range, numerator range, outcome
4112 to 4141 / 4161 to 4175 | 1.02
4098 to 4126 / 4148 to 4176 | 1.04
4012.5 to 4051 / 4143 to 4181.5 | 0.92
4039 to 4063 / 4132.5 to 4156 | 0.94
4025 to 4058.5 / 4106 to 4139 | 0.91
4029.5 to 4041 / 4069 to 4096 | 0.89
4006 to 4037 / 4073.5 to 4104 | 0.91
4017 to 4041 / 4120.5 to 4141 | 0.89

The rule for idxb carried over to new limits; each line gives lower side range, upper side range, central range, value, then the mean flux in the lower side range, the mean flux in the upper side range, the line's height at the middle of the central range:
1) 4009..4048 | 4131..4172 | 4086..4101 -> 0.10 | 1.16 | 1.07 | 1.11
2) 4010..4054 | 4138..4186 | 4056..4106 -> 0.09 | 1.16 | 1.09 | 1.13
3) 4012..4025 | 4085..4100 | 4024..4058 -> -0.04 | 1.16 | 1.03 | 1.12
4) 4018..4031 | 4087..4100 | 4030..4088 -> -0.01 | 1.17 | 1.02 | 1.1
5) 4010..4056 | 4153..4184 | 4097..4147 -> 0.08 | 1.16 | 1.1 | 1.12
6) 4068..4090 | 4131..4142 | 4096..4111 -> 0.07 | 1.07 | 1.04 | 1.06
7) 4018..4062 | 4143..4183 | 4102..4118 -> 0.05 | 1.14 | 1.09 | 1.11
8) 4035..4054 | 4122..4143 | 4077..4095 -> 0.08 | 1.19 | 1.05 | 1.12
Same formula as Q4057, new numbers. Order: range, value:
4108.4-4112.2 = 1.1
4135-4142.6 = 1.06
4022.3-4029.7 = 1.15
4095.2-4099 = 1.04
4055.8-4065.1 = 1.01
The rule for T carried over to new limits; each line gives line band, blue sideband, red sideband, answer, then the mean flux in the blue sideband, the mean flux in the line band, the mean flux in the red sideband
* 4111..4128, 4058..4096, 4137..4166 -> -0.3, 1.05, 1.08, 1.07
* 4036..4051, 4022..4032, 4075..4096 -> -0.9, 1.16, 1.2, 1.05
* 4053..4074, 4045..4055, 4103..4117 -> 1.5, 1.17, 1.06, 1.06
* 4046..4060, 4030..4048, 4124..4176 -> 0.9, 1.19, 1.09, 1.06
